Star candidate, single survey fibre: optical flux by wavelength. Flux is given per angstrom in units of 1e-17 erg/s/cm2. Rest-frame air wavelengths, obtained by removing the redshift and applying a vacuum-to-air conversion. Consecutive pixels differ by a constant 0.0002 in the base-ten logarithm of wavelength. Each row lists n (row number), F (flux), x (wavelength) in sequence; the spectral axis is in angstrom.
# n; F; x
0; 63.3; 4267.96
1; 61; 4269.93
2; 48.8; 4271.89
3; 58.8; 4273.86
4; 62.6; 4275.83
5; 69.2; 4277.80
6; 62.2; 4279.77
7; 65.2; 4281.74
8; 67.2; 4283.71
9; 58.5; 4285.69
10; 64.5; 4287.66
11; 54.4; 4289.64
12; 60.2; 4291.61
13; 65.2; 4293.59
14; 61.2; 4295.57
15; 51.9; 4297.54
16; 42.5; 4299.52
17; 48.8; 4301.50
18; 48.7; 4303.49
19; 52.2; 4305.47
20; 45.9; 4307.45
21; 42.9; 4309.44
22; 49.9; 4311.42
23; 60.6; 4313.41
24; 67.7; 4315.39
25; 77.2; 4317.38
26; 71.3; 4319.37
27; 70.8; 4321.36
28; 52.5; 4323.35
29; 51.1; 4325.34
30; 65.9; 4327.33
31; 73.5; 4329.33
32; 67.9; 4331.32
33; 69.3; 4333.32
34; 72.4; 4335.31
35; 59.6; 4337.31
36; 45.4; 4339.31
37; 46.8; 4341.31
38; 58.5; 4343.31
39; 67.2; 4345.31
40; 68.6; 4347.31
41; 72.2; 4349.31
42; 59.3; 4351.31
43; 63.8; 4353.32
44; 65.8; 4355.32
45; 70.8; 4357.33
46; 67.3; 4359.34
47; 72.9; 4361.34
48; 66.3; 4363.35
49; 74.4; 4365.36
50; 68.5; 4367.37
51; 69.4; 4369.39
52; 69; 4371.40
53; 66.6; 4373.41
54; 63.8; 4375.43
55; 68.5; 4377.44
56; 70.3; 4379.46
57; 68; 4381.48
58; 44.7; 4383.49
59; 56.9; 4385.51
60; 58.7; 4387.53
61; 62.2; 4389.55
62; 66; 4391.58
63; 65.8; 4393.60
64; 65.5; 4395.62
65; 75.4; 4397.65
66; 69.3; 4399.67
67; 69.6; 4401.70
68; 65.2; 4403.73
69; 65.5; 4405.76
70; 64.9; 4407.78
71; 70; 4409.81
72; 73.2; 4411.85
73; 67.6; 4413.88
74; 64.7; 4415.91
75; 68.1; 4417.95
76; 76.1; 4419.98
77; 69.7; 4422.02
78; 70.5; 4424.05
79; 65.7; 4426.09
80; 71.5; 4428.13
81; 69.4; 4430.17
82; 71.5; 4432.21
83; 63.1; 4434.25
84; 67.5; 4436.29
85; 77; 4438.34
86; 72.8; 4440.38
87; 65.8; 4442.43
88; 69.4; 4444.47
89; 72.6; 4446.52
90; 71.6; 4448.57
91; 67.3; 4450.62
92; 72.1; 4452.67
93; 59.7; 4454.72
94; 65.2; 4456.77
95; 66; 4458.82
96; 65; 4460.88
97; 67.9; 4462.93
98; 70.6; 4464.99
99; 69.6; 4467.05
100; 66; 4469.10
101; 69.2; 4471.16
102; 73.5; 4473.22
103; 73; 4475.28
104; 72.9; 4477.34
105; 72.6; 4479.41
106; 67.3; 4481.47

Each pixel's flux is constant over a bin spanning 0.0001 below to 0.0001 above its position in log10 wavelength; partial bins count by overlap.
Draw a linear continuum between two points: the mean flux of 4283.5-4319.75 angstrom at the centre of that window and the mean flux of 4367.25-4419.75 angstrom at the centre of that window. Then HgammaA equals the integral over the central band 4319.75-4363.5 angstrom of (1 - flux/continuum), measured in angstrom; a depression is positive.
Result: -2.2 angstrom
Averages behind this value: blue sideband 57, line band 64.1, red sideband 66.2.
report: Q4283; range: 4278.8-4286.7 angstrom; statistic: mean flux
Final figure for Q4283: 63.3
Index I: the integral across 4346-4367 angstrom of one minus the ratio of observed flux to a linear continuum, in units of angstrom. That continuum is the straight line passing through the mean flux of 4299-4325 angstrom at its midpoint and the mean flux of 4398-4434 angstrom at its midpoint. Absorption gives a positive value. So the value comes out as -2.17 angstrom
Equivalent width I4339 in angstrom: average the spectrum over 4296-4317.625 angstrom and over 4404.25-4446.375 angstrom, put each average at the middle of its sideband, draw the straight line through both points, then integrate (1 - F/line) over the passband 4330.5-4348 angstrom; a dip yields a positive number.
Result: -1.29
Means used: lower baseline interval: 52.9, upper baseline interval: 69.2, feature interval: 61.5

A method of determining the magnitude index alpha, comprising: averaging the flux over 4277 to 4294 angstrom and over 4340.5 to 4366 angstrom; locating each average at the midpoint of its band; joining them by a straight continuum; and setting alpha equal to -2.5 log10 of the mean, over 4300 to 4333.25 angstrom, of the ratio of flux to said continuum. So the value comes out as 0.09 mag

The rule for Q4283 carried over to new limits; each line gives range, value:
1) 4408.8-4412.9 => 71.5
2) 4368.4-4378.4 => 67.5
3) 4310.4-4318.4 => 63.8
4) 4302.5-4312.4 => 47.9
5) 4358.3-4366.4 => 70.3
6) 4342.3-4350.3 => 66.6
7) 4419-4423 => 72.8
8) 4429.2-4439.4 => 69.7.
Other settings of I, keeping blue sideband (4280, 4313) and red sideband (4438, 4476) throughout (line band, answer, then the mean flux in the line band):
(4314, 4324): -1.9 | 68.2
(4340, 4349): -0.2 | 60.7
